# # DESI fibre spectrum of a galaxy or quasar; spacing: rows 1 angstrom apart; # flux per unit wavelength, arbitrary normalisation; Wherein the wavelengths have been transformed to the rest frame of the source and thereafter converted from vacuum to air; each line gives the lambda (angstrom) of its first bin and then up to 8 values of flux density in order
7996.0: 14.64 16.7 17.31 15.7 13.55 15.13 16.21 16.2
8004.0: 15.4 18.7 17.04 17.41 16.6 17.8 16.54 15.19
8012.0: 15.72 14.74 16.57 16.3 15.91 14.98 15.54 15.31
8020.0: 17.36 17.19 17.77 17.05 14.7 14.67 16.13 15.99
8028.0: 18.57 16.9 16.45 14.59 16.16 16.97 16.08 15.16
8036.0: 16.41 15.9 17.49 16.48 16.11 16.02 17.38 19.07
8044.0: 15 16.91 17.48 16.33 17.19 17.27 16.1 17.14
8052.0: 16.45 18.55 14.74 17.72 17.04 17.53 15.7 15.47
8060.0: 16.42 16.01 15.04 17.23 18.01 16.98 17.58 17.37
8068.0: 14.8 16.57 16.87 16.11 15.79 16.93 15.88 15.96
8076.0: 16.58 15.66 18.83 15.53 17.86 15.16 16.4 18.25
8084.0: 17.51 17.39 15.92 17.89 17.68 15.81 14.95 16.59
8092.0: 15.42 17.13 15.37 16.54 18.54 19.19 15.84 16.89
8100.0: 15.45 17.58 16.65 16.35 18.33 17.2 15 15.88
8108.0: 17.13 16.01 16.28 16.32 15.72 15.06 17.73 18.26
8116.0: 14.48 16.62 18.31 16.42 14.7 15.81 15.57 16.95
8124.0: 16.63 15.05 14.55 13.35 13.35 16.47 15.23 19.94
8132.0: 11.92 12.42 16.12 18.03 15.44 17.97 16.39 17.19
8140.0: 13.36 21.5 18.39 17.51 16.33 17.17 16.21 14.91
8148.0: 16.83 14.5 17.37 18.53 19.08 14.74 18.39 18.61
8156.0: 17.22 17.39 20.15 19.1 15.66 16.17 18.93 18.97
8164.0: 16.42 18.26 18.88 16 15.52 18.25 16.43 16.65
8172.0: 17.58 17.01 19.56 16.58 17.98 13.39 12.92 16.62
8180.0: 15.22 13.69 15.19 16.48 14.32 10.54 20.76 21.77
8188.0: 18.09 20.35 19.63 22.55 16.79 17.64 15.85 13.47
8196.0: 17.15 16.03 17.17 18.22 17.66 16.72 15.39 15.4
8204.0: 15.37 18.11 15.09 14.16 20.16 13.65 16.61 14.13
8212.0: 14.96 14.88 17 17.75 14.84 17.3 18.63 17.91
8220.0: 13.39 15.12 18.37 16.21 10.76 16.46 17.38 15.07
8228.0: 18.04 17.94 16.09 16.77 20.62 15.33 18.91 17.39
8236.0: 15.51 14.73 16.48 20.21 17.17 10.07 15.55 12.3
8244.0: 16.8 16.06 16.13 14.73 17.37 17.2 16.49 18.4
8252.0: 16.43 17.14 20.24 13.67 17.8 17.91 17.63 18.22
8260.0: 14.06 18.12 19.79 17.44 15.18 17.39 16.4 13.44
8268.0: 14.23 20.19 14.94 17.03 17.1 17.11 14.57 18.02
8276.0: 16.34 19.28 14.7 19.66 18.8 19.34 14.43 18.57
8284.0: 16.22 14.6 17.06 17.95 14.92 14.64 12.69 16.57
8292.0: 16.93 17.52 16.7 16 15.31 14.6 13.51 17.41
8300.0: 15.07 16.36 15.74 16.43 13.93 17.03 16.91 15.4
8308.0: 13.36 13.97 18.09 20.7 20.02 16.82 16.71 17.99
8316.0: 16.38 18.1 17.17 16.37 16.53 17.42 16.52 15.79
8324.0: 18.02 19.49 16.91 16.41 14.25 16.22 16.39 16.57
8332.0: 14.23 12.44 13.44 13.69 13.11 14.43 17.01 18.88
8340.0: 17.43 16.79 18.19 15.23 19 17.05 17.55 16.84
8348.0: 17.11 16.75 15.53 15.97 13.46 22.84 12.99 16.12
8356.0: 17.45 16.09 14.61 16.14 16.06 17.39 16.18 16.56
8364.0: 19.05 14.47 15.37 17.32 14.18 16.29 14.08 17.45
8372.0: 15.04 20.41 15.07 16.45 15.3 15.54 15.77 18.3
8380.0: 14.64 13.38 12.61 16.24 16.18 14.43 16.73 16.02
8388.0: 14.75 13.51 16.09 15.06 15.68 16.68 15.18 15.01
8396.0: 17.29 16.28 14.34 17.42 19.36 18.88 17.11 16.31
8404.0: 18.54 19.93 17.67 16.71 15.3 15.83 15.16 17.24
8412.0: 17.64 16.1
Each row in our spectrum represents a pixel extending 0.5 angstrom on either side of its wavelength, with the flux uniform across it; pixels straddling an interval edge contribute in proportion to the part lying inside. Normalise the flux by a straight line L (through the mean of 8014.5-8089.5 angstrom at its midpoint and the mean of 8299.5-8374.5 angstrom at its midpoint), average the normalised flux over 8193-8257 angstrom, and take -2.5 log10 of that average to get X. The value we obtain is 0.01 mag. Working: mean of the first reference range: 16.6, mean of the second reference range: 16.4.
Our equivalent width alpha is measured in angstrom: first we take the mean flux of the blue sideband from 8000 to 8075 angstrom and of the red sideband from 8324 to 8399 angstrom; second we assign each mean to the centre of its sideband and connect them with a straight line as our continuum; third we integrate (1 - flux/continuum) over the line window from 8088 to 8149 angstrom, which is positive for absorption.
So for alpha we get 0.11 angstrom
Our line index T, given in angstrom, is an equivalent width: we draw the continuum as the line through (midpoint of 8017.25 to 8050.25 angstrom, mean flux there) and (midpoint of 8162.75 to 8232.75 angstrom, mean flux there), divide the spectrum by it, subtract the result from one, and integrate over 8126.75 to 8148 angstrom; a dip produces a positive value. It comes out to 0.48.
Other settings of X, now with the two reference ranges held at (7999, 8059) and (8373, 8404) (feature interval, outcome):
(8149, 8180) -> -0.062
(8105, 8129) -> 0.026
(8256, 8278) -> -0.048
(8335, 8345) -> -0.034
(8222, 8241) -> -0.029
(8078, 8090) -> -0.034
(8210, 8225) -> 0.022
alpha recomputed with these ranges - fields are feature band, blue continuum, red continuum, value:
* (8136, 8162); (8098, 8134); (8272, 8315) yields -1.9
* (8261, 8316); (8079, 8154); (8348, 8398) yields -1.5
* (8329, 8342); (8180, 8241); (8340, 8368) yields 0.8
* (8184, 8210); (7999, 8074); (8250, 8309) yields -0.9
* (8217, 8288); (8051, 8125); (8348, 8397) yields -2.0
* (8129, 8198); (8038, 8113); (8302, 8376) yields -1.5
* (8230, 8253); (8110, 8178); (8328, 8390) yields -0.1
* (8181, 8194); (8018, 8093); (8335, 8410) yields -0.9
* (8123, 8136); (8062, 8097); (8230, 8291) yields 1.0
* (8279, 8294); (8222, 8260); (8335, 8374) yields -0.1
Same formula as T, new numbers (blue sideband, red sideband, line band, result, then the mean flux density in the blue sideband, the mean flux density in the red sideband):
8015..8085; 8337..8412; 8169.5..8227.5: 0.0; 16.5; 16.4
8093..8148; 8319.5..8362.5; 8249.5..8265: -0.9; 16.3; 16.3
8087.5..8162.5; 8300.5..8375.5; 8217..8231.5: 0.1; 16.6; 16.4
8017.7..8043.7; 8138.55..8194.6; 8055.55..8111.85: 0.4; 16.4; 17.2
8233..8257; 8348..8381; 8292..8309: 0.6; 16.4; 16.2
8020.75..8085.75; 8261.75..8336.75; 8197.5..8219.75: 0.1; 16.6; 16.3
